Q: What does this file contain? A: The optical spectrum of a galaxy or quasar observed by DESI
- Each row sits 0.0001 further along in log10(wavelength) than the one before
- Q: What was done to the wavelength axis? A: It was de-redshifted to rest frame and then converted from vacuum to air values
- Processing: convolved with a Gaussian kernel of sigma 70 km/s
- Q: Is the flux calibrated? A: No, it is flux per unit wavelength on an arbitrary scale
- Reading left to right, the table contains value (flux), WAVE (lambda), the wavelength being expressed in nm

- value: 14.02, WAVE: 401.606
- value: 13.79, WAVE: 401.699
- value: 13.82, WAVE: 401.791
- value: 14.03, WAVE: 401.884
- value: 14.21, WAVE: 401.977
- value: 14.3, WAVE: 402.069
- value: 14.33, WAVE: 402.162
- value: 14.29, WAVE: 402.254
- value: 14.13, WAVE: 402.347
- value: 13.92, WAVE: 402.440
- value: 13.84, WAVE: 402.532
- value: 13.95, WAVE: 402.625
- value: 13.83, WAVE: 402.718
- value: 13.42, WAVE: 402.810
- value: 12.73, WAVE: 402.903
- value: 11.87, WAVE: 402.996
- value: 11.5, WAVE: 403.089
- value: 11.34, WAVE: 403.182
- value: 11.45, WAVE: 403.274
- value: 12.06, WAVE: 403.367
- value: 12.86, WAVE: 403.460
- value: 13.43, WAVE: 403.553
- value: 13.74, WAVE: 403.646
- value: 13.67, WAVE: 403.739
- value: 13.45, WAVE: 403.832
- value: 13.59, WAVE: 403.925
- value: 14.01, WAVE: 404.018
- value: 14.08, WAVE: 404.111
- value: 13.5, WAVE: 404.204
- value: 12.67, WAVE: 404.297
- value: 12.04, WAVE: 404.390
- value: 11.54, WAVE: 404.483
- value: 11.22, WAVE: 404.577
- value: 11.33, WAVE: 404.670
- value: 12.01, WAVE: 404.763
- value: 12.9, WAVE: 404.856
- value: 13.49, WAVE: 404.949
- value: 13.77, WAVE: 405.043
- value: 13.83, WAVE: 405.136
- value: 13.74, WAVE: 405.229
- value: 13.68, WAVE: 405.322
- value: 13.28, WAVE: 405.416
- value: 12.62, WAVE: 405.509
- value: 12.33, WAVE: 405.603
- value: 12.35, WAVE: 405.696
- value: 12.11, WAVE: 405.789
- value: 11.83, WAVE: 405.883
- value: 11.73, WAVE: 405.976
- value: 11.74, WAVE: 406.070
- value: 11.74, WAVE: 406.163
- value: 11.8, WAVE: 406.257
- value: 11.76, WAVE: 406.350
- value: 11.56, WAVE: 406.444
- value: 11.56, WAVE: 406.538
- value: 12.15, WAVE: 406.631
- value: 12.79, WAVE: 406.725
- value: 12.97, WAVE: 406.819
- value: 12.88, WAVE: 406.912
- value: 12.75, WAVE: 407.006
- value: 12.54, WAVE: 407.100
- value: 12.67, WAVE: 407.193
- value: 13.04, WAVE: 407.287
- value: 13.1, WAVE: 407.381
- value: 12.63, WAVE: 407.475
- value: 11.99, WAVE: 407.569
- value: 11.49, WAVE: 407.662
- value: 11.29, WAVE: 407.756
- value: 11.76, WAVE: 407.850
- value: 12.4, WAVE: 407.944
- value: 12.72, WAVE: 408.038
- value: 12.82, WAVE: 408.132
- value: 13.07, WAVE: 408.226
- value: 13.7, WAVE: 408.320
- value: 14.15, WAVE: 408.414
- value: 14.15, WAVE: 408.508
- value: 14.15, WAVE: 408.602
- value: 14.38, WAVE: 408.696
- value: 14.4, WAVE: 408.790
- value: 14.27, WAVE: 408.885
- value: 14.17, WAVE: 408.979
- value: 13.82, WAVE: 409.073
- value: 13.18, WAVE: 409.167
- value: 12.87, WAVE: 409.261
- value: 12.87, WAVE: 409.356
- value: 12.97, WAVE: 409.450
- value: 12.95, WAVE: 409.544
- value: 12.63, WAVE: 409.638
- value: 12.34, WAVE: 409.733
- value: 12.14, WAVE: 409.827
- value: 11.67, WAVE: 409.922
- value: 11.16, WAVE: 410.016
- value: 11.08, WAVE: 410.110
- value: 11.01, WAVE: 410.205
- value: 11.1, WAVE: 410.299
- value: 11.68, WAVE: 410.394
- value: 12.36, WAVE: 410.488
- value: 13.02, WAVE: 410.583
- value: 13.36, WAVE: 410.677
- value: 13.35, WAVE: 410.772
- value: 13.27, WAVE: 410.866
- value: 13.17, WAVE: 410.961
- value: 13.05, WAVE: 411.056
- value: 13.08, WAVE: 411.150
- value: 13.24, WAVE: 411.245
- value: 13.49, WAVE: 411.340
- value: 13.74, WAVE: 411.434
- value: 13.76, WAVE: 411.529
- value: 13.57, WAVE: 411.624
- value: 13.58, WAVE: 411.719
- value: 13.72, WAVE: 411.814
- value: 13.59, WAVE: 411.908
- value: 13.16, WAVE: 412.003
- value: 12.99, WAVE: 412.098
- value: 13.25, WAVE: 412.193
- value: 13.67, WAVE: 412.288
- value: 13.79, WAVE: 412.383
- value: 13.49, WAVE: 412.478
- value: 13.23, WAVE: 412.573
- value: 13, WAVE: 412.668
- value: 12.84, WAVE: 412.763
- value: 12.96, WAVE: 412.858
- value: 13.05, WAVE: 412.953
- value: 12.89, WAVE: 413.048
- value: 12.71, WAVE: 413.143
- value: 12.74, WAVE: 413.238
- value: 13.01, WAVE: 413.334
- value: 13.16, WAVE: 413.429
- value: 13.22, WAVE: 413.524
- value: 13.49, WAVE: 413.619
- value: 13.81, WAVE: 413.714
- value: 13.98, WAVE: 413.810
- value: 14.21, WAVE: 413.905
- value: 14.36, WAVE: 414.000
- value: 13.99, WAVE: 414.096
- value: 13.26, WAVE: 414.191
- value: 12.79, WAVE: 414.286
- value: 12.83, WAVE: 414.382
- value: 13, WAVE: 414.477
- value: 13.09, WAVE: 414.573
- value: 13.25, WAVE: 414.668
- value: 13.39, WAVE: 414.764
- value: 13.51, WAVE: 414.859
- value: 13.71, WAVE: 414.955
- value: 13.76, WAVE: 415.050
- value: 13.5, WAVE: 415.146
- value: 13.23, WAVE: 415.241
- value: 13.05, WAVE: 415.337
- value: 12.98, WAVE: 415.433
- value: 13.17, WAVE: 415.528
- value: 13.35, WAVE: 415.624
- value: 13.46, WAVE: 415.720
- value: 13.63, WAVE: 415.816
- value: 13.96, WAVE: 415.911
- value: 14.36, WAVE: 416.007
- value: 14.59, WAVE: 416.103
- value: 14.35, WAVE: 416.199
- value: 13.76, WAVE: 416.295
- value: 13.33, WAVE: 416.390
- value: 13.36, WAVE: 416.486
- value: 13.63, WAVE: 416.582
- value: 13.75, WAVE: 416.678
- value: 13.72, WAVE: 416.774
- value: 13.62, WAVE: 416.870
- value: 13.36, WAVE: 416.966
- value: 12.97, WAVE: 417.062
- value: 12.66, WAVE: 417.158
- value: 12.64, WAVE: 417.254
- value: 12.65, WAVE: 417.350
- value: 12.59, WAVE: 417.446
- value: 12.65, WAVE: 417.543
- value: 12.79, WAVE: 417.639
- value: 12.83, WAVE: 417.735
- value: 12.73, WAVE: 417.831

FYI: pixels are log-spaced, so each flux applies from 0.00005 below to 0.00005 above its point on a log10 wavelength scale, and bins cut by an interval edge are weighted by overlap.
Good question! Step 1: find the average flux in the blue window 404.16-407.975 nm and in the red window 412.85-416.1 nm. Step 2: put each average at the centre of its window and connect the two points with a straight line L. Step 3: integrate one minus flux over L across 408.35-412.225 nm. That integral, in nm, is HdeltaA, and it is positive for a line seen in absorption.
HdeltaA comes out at -0.05 nm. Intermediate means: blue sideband 12.4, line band 13.1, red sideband 13.4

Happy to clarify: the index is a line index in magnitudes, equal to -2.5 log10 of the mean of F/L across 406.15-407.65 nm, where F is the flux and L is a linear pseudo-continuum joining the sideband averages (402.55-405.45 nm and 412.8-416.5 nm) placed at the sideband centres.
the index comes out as 0.06 mag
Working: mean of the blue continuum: 12.9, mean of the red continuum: 13.4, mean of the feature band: 12.4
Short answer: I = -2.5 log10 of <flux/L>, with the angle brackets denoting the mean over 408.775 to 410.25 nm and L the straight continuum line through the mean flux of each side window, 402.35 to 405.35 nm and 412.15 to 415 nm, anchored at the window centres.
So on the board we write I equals 0.041 mag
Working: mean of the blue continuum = 13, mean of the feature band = 12.7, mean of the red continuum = 13.3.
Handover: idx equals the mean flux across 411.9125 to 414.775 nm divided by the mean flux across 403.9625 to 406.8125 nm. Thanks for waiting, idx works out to 1.1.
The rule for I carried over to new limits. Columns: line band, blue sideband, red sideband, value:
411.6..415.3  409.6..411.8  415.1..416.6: -0.015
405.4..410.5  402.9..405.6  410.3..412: 0.038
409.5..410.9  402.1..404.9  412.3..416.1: 0.088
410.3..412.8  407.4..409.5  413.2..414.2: 0.016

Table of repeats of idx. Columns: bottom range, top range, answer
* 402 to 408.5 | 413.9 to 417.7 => 1.05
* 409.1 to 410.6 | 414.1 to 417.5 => 1.10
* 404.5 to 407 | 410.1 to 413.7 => 1.05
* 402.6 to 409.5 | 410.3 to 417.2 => 1.04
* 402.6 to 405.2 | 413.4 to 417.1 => 1.06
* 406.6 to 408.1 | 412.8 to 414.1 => 1.07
